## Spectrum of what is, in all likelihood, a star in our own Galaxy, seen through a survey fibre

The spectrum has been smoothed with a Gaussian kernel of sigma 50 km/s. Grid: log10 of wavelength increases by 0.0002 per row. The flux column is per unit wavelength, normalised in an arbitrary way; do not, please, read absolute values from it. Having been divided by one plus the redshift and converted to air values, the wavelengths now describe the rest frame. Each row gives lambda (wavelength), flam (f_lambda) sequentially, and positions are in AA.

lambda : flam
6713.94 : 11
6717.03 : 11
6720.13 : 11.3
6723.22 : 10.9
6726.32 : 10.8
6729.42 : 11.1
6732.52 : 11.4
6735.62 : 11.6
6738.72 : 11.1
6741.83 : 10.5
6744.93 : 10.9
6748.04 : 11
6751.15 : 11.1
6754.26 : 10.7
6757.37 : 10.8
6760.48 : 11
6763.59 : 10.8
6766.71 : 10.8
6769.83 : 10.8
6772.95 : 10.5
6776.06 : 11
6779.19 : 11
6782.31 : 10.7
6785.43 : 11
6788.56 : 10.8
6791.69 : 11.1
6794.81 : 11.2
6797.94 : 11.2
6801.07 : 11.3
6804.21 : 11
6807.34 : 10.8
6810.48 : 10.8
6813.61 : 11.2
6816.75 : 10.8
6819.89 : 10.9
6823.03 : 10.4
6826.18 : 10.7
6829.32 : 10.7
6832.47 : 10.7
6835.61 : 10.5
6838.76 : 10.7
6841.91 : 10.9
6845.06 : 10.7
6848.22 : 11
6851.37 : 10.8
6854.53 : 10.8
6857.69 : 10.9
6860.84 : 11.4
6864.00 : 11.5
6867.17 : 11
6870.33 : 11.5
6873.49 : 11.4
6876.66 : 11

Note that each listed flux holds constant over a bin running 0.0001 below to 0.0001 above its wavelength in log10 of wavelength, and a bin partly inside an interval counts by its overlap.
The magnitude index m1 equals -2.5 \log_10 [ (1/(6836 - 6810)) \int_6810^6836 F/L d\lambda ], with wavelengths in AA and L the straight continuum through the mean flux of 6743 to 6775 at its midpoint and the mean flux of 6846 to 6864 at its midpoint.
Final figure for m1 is 0.020 mag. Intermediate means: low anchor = 10.8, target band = 10.8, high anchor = 11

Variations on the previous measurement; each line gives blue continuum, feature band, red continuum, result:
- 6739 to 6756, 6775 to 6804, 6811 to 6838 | -0.02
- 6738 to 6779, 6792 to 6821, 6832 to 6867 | -0.01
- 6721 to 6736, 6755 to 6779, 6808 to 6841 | 0.02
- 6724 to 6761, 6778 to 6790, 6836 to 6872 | 0.01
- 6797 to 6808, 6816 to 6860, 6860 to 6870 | 0.04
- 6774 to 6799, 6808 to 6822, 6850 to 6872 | 0.01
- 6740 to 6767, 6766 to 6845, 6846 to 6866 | 0.01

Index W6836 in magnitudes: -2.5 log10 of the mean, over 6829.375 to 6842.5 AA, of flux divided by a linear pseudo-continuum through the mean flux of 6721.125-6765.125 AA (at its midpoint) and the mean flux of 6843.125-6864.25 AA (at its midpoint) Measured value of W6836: 0.03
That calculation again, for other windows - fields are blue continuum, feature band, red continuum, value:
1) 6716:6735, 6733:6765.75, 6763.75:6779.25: 0.00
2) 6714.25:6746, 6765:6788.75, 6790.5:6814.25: 0.02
